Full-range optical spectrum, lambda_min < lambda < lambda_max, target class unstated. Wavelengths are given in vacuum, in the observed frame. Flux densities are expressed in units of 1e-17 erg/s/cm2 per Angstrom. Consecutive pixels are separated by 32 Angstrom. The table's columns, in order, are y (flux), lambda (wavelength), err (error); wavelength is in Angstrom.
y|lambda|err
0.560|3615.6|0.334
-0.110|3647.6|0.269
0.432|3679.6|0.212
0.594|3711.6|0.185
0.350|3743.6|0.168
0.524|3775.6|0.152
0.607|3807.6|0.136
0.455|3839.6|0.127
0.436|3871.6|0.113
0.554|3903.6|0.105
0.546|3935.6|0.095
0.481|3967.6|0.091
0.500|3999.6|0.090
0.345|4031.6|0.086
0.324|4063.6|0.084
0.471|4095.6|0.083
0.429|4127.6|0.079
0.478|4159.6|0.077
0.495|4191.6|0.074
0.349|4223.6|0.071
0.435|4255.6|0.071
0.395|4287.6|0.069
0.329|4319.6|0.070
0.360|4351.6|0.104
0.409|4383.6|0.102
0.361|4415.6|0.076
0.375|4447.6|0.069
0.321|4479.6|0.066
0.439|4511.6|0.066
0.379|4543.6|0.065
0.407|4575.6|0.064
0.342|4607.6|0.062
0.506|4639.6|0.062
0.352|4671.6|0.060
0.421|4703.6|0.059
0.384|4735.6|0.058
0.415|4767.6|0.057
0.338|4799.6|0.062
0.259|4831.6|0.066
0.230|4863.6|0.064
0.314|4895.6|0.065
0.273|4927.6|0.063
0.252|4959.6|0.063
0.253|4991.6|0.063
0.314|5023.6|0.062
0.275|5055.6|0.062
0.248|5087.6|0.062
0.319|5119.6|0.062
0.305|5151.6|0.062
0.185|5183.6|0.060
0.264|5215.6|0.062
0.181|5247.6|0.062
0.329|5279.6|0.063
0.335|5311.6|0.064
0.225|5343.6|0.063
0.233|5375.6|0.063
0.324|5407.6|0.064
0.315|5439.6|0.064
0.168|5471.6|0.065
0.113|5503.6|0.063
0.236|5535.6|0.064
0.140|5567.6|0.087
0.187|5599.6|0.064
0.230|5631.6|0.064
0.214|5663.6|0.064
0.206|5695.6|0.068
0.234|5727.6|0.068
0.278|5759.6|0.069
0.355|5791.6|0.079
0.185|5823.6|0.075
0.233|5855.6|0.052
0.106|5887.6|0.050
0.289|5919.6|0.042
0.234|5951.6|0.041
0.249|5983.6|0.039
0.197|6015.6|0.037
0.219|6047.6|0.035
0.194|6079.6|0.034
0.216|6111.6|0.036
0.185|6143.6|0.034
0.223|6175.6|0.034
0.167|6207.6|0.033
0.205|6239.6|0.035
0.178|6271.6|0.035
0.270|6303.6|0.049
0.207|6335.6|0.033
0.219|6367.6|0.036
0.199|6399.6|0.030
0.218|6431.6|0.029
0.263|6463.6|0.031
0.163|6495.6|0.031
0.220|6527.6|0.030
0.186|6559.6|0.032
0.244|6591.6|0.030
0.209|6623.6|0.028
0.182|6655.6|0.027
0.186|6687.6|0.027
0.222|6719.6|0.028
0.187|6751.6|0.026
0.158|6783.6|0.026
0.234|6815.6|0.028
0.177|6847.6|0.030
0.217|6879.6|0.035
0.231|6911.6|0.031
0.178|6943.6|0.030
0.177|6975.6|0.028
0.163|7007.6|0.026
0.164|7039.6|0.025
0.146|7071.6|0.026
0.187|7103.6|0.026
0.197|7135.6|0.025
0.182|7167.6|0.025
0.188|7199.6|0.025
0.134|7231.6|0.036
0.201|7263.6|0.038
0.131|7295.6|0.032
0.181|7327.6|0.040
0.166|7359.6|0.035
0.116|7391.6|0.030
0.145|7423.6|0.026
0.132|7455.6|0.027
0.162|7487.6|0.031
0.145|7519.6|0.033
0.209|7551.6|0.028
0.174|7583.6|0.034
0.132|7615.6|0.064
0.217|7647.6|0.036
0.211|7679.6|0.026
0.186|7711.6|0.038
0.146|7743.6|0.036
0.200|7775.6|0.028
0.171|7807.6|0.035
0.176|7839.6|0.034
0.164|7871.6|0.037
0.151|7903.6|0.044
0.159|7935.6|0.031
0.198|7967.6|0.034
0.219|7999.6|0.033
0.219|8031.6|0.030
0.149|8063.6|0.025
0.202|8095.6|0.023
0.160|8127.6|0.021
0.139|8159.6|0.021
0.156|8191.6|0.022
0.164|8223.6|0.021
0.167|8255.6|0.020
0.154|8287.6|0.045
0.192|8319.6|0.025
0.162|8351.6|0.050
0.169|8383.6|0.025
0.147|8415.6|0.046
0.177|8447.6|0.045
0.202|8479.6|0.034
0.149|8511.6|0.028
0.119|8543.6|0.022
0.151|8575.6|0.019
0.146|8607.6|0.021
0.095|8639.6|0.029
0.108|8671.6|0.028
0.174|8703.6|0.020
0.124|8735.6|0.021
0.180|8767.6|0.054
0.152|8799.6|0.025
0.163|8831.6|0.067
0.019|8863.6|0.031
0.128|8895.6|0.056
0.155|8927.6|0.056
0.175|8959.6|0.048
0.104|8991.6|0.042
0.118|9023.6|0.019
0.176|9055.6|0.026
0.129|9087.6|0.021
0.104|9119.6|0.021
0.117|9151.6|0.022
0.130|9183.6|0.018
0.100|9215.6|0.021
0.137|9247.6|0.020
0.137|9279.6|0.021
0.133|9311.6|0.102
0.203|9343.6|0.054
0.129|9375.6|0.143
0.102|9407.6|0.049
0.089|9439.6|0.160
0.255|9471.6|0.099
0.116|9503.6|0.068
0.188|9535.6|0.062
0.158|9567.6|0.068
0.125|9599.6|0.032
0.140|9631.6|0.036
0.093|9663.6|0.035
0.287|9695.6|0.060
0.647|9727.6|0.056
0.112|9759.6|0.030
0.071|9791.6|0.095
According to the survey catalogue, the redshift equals 1.606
